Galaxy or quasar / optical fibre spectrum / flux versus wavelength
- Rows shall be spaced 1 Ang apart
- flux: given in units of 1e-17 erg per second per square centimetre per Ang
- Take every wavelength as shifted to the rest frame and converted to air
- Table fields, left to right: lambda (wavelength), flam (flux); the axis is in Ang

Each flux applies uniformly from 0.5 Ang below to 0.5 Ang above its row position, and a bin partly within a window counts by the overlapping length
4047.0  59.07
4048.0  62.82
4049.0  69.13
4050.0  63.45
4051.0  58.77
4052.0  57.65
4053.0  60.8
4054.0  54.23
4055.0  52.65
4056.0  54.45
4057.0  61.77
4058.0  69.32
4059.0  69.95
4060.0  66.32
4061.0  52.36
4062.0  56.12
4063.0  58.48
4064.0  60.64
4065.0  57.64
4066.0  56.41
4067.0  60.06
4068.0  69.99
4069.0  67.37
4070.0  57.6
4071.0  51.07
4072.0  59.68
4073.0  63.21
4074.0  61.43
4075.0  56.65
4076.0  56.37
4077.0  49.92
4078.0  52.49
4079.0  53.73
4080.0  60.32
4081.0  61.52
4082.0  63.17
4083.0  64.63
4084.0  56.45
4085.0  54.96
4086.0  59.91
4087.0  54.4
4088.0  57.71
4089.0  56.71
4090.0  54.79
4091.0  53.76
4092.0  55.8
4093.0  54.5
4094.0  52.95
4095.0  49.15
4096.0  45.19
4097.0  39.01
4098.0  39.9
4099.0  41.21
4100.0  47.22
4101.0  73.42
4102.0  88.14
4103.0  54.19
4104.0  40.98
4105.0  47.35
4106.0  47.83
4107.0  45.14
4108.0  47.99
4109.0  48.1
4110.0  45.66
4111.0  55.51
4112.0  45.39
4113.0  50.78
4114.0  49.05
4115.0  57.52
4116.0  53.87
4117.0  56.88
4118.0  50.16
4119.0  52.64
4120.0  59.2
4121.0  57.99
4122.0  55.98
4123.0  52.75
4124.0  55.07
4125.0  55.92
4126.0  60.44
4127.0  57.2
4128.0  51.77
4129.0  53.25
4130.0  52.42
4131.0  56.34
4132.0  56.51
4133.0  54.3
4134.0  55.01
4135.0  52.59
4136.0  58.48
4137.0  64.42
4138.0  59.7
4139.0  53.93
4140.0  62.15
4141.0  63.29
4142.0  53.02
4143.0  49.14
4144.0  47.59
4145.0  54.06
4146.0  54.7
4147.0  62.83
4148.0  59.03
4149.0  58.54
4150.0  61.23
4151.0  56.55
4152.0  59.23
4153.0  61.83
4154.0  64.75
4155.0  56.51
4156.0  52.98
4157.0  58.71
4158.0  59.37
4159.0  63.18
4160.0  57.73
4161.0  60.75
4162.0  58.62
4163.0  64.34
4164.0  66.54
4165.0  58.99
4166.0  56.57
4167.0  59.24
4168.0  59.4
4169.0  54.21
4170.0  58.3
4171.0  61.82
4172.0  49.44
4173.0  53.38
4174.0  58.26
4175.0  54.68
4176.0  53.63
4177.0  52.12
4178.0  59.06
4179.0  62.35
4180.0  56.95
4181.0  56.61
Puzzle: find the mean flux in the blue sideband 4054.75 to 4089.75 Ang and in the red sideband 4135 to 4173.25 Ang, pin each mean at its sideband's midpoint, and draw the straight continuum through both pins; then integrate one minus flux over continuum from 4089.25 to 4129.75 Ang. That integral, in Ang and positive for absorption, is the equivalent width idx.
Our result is 4.2 Ang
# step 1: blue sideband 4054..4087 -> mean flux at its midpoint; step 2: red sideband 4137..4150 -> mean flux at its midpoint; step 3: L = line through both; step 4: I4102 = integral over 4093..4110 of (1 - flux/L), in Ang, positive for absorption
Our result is 2.3 Ang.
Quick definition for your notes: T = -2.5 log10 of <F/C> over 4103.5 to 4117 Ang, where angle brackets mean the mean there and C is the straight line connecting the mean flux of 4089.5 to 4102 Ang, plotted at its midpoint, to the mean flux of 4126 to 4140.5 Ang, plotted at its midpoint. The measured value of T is 0.098 mag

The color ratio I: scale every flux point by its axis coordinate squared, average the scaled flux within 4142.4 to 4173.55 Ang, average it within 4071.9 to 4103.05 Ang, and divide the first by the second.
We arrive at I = 1.07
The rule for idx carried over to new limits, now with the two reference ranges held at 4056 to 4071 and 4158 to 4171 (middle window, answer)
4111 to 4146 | 3.11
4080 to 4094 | 0.77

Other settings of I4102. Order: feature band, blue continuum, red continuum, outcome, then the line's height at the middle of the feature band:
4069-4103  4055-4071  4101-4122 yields 0.6 Ang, 57.2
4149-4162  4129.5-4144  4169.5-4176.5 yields -0.8 Ang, 55.9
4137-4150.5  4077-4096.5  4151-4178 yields 0.1 Ang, 57.6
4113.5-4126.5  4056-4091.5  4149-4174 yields 0.8 Ang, 58.9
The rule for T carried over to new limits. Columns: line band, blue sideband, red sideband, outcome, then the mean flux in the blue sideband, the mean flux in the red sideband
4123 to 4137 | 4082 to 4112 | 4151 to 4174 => 0.01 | 52.9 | 58.8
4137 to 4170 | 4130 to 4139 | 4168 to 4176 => -0.04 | 56.7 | 55.8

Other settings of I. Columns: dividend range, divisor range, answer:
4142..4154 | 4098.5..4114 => 1.12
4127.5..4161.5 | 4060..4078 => 1.01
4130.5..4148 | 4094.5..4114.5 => 1.15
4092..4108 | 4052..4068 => 0.87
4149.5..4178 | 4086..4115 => 1.16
